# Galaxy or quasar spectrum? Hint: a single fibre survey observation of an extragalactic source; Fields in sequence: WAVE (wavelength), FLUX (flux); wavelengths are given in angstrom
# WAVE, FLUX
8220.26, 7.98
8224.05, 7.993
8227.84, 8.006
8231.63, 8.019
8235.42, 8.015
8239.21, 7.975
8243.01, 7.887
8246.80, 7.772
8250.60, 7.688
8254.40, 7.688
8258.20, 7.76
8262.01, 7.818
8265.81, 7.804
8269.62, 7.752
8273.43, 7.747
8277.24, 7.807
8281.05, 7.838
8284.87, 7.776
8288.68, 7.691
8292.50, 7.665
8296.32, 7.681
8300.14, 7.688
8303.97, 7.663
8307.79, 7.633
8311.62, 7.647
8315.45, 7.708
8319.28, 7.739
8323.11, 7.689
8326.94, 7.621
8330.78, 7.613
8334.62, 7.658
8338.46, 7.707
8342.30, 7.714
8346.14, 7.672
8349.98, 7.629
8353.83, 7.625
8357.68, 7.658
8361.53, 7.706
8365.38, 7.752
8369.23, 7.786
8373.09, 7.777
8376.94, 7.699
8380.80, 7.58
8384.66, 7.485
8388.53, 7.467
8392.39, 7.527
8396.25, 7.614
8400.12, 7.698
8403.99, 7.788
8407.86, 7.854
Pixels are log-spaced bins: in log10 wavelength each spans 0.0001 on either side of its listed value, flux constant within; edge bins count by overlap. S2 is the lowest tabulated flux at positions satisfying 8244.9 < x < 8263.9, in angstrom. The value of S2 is 7.688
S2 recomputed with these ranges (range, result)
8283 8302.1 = 7.665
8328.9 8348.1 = 7.613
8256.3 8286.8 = 7.747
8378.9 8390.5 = 7.467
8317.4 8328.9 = 7.621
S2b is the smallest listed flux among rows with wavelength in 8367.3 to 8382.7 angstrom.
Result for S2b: 7.58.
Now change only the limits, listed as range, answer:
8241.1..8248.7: 7.772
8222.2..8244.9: 7.887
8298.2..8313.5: 7.633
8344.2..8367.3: 7.625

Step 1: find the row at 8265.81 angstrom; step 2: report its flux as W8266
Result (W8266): 7.804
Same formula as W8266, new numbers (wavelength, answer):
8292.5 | 7.665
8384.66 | 7.485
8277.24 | 7.807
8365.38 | 7.752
